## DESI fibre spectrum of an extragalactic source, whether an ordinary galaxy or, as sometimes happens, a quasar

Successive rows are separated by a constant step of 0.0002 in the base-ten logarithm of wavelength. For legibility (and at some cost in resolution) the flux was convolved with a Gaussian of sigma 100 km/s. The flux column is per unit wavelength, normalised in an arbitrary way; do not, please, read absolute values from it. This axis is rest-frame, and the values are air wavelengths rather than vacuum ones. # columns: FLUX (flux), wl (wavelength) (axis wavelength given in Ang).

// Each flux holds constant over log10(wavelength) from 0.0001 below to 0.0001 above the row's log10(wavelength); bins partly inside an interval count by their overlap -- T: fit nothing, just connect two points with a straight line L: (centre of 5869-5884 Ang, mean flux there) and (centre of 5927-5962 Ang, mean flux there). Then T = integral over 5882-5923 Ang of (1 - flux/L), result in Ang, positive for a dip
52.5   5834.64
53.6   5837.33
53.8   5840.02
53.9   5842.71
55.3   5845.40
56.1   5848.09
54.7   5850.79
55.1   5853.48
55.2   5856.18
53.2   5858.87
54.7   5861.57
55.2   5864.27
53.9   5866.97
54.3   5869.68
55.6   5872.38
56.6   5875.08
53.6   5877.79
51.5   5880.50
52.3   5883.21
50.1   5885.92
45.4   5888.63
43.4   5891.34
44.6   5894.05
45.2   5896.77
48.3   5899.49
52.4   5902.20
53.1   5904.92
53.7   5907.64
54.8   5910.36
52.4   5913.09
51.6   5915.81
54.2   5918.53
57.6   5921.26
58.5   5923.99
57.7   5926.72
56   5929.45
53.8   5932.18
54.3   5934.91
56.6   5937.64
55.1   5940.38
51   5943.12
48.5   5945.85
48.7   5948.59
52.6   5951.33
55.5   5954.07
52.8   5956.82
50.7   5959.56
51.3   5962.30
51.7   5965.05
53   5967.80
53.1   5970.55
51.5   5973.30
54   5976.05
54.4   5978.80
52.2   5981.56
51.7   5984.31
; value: 2.3 Ang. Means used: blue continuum 54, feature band 50.7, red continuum 53.1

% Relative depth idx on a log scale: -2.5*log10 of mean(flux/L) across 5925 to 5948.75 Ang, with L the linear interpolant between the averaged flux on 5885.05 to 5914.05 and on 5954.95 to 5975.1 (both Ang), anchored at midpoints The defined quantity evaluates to -0.06 mag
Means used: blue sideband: 49.3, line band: 53.8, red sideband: 52.1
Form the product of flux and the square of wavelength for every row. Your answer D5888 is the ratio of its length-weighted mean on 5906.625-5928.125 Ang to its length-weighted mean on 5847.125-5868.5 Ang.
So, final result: 1.0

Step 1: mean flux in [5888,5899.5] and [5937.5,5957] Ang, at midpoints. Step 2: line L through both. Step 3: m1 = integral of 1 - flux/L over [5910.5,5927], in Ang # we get -2.3 Ang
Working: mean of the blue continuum 45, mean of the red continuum 52.3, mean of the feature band 55.1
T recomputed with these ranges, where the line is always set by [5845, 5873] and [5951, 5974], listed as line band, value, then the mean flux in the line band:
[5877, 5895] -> 1.9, 48.6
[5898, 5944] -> -0.7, 54.2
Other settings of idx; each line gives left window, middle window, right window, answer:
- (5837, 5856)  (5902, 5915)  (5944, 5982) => 0.00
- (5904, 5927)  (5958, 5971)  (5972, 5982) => 0.03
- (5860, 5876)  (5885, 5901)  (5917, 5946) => 0.19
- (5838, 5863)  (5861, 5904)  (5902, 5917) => 0.06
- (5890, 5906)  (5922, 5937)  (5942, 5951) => -0.15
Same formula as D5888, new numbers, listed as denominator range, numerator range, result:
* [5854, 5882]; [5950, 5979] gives 1.00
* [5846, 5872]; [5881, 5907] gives 0.90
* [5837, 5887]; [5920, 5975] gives 1.02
